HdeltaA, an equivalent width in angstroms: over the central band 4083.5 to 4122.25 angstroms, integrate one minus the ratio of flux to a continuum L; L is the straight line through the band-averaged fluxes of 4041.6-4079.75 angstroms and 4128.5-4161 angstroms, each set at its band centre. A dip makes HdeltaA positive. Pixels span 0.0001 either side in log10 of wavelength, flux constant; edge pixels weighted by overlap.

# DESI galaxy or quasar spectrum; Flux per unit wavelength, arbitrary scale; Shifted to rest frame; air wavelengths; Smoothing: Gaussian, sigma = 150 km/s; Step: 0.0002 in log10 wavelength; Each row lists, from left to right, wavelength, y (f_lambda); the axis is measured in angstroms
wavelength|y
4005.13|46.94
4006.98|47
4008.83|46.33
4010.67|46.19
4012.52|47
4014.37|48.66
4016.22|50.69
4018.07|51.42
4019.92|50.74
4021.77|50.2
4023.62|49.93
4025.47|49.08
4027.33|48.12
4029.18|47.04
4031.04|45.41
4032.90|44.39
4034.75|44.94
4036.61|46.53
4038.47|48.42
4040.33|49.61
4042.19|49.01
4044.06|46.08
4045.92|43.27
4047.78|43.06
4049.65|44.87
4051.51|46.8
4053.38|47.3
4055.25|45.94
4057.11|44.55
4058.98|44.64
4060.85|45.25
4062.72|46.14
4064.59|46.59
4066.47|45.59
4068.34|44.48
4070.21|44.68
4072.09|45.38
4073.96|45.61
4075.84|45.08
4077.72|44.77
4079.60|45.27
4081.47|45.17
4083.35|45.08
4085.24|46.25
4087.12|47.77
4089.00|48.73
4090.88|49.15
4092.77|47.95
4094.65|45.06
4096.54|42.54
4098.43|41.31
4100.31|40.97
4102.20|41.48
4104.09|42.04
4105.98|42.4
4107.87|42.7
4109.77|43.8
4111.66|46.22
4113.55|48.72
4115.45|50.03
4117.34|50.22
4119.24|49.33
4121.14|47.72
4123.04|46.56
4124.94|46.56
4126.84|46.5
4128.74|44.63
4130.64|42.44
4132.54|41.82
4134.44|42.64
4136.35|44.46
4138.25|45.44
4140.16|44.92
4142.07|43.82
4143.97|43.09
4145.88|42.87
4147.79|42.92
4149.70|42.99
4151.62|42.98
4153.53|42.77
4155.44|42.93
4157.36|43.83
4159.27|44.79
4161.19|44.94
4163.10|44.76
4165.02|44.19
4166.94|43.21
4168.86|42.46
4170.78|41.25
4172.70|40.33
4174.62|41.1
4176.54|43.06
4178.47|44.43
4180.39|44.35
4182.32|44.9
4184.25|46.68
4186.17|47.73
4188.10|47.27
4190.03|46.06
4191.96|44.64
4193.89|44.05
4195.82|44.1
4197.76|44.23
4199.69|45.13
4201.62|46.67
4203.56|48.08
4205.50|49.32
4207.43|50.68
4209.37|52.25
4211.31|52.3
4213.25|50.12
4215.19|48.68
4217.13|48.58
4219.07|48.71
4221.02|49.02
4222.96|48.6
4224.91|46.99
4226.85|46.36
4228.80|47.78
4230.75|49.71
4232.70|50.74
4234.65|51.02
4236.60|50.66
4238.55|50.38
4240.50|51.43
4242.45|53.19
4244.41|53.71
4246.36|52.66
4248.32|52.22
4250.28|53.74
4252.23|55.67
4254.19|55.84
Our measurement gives -1.1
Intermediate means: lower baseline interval 45.4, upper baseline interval 43.5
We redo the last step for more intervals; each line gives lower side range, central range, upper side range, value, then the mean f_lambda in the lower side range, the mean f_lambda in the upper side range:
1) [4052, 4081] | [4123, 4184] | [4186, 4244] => 4.6 angstroms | 45.4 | 48.5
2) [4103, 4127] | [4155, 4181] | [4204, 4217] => 2.8 angstroms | 46.3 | 50.3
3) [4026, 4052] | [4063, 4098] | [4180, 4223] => 0.6 angstroms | 46.3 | 47.5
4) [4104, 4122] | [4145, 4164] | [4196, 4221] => 1.5 angstroms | 46.5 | 48.6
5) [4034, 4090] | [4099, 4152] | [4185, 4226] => 2.4 angstroms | 45.9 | 47.8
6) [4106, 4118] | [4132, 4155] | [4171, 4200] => 1.1 angstroms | 46.5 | 44.4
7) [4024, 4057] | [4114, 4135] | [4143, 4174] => -1.1 angstroms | 46.5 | 43.1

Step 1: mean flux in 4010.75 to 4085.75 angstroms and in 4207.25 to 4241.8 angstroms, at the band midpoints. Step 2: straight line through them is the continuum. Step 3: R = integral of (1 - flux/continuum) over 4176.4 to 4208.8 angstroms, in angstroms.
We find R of 2.0 angstroms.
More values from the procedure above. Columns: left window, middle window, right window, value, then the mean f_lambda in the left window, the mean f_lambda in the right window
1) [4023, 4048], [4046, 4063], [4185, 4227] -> 0.6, 46.8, 47.7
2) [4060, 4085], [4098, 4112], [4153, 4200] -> 0.8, 45.3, 44.1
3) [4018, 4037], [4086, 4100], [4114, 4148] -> 0.1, 47.9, 45.4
